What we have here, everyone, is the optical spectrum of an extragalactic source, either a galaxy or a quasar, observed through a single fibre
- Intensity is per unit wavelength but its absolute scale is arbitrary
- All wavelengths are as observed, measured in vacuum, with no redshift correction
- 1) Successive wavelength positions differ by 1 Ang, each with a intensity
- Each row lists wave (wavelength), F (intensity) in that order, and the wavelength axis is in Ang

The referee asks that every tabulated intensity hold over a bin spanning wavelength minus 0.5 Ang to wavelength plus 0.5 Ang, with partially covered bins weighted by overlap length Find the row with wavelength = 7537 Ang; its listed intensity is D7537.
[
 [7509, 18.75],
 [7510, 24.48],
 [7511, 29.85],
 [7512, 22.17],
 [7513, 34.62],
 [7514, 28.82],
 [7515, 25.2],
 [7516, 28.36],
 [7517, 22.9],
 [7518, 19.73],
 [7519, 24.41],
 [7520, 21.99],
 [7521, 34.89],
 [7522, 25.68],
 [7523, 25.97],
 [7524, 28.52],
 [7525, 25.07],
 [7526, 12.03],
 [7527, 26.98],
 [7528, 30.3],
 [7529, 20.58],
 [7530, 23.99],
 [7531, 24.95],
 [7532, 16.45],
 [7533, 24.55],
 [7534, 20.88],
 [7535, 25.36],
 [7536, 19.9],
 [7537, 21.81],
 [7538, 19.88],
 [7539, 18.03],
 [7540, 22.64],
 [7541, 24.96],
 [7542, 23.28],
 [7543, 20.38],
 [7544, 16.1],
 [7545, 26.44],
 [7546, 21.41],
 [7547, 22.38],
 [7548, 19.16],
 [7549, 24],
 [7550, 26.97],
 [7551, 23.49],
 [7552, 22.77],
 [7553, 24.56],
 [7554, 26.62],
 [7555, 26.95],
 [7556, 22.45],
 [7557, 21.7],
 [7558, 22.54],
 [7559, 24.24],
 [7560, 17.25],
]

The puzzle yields 21.81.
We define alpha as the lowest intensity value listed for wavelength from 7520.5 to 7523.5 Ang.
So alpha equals 25.68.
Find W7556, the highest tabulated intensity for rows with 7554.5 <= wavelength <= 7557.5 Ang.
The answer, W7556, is 26.95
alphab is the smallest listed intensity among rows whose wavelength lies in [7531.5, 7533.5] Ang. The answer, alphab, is 16.45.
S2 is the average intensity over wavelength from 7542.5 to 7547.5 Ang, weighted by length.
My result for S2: 21.3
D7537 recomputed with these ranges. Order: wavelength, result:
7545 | 26.44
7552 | 22.77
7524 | 28.52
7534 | 20.88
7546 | 21.41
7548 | 19.16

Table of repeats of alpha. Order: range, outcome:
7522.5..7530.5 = 12.03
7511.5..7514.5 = 22.17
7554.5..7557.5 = 21.7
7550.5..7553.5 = 22.77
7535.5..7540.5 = 18.03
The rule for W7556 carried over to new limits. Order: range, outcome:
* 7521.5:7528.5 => 30.3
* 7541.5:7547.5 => 26.44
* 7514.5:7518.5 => 28.36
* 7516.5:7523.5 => 34.89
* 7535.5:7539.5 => 21.81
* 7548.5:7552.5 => 26.97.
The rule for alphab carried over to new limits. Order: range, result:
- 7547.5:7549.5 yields 19.16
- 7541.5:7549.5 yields 16.1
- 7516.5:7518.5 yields 19.73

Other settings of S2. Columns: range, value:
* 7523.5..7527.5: 23.1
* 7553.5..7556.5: 25.3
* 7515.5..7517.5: 25.6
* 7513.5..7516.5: 27.5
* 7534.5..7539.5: 21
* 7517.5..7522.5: 25.3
